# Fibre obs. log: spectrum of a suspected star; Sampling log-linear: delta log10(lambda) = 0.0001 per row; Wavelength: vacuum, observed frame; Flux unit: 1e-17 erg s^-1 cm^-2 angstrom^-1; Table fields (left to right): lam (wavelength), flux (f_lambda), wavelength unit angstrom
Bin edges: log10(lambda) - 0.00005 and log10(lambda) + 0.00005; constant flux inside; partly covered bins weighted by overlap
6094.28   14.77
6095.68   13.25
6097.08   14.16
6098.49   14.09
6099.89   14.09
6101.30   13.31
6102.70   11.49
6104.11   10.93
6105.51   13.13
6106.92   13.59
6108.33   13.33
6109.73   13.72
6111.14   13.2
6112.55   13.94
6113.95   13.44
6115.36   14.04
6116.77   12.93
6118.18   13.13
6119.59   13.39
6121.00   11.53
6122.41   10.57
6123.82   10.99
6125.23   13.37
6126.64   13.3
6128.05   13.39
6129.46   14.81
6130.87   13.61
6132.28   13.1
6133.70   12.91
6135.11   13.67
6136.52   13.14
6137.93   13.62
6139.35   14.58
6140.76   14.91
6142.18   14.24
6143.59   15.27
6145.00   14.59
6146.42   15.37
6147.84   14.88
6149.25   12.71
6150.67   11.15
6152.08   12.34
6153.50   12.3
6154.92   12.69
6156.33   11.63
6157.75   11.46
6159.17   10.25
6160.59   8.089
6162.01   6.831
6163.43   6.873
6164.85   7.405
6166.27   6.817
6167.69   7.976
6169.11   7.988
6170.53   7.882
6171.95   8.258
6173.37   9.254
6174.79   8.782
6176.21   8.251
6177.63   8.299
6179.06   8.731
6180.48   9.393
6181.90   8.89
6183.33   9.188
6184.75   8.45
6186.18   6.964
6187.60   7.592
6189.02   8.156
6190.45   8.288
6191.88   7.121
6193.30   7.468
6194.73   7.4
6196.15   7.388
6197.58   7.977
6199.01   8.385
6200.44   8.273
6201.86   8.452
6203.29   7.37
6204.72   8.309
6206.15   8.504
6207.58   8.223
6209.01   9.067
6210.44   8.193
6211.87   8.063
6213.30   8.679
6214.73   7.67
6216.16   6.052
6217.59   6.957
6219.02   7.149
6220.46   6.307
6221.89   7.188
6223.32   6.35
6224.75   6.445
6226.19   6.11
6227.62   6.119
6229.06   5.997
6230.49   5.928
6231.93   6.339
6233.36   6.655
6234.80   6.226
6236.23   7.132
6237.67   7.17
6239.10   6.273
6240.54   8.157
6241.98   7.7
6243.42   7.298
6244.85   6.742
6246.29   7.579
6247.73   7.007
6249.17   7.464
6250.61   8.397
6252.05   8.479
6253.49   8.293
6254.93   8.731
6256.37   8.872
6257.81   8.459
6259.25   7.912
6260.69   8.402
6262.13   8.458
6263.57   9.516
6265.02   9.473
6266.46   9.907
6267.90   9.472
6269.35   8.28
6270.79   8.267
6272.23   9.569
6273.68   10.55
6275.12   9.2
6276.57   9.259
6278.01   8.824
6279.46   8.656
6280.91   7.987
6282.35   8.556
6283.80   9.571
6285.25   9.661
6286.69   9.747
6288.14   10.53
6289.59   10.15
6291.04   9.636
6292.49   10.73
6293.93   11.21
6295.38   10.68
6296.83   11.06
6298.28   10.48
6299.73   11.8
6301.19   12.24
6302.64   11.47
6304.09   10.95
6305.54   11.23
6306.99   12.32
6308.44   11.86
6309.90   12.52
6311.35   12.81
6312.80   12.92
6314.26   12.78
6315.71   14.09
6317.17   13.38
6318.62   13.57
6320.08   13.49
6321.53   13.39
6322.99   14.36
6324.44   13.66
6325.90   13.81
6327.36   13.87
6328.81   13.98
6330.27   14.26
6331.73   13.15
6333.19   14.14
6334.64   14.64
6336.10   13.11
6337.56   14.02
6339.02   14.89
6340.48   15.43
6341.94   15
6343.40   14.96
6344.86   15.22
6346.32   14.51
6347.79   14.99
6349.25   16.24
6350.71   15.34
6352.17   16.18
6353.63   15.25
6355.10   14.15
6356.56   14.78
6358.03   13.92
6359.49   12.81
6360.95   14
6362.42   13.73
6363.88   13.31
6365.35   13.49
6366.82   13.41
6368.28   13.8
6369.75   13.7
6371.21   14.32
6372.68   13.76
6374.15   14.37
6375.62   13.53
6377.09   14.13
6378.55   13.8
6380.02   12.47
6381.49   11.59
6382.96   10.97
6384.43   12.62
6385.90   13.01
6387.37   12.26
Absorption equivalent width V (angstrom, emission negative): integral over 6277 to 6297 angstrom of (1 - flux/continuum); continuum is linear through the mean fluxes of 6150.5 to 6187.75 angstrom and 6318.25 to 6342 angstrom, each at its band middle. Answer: 4.7 angstrom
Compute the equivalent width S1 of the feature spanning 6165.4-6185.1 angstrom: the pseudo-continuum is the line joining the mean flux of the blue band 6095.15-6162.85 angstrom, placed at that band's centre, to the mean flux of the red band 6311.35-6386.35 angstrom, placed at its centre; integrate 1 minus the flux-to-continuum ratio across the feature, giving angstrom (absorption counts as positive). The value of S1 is 7.05 angstrom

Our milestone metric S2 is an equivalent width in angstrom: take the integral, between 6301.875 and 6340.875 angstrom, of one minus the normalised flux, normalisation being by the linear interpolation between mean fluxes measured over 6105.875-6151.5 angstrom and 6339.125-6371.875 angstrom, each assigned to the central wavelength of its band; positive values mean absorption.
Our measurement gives 2.8 angstrom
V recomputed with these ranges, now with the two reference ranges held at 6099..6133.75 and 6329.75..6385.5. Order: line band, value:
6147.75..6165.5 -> 3.58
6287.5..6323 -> 4.83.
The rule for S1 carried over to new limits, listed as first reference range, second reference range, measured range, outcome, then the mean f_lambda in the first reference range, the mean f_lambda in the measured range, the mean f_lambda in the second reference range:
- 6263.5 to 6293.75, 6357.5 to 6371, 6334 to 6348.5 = -2.5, 9.44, 14.7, 13.6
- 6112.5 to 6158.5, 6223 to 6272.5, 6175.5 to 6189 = 3.1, 13.2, 8.41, 7.69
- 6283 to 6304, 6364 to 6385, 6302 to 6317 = -1.6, 10.6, 12.3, 13.3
